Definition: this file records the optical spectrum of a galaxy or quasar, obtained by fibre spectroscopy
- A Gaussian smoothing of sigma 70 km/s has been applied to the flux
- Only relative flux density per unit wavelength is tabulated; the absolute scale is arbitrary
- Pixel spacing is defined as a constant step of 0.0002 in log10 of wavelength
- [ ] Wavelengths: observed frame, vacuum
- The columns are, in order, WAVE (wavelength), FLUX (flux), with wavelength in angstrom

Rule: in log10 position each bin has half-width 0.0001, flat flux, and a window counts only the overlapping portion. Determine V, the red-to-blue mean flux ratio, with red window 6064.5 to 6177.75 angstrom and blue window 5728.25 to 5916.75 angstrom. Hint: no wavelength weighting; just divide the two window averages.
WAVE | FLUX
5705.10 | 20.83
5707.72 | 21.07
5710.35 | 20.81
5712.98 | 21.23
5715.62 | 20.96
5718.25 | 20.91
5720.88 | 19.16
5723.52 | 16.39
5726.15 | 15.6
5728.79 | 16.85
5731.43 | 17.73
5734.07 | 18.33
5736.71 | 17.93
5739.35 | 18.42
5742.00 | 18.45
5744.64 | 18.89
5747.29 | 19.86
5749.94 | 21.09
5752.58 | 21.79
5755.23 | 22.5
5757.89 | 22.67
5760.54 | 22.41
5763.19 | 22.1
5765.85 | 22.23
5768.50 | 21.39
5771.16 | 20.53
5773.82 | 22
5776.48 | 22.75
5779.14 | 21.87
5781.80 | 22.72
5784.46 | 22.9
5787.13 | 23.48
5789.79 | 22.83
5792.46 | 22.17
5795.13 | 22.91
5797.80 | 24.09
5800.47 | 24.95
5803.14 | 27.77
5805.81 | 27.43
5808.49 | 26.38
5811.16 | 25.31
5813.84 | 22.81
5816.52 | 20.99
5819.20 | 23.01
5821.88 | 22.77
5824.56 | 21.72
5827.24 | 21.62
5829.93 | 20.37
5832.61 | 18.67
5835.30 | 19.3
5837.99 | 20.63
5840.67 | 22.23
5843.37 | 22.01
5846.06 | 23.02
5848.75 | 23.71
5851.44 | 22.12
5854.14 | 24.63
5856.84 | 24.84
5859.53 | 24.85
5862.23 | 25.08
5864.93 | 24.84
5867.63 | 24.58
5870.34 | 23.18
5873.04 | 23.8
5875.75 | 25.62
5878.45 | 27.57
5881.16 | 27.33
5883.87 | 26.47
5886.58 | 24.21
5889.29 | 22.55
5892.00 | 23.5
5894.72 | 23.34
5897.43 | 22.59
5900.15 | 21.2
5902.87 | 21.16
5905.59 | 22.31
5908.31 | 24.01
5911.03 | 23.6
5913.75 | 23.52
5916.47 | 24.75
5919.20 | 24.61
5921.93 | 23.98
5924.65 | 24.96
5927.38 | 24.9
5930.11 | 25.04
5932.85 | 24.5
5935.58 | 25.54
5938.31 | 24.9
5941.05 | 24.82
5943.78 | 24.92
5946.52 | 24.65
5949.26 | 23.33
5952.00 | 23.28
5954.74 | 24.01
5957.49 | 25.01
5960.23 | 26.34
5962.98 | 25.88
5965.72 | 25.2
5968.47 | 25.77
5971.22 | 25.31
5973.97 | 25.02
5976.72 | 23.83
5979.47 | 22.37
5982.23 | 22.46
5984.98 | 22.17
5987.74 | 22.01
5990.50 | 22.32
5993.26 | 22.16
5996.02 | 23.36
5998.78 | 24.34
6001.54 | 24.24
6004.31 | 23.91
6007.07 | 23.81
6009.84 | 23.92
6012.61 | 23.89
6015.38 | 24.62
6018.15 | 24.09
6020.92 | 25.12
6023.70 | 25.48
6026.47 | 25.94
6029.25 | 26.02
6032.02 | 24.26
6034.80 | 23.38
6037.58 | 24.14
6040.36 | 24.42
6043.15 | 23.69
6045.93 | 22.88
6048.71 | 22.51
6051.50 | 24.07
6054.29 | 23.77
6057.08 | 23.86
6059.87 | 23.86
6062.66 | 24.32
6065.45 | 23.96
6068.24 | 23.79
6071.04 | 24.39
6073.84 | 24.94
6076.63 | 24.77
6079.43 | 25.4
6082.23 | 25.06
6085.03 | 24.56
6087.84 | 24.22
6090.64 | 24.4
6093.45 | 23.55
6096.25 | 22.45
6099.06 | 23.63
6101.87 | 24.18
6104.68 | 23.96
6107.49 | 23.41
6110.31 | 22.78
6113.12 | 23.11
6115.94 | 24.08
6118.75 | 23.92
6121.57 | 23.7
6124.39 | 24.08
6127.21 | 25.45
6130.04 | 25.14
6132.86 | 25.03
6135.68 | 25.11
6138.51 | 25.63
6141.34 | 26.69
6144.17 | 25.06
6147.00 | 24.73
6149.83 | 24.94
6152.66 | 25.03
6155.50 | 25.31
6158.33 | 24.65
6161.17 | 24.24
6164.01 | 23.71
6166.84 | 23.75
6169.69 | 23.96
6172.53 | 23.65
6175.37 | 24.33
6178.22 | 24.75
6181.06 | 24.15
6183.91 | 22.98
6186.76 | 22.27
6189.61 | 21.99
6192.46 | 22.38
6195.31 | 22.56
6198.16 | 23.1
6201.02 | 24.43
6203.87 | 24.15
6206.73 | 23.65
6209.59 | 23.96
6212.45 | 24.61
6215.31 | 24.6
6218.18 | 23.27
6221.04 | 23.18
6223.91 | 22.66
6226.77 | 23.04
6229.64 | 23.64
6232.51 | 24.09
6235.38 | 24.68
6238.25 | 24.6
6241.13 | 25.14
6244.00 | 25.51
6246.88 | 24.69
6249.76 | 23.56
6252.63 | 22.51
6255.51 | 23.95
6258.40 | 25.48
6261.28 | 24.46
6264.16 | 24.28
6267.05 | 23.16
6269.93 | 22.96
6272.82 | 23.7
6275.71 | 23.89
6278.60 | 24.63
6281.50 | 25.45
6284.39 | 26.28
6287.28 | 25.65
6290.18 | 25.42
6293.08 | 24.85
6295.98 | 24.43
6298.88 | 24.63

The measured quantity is 1.08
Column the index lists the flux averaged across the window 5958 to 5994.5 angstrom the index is 23.9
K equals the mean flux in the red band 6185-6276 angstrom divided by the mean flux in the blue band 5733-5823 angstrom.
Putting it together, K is 1.1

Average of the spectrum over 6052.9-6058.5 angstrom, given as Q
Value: 23.8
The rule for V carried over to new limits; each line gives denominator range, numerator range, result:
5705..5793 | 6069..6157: 1.19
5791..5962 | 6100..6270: 1.01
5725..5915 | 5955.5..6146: 1.07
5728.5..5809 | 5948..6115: 1.10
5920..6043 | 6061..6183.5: 1.00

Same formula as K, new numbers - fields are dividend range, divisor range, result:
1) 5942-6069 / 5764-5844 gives 1.06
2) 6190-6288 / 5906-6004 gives 0.99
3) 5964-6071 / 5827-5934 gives 1.02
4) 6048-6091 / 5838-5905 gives 1.02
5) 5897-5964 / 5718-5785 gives 1.19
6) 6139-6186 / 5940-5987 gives 1.01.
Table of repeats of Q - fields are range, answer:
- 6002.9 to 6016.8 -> 24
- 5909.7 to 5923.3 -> 24.1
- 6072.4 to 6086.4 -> 25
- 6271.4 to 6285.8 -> 24.8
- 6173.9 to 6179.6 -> 24.5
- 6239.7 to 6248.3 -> 25.1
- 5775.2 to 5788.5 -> 22.8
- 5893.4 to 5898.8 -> 23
